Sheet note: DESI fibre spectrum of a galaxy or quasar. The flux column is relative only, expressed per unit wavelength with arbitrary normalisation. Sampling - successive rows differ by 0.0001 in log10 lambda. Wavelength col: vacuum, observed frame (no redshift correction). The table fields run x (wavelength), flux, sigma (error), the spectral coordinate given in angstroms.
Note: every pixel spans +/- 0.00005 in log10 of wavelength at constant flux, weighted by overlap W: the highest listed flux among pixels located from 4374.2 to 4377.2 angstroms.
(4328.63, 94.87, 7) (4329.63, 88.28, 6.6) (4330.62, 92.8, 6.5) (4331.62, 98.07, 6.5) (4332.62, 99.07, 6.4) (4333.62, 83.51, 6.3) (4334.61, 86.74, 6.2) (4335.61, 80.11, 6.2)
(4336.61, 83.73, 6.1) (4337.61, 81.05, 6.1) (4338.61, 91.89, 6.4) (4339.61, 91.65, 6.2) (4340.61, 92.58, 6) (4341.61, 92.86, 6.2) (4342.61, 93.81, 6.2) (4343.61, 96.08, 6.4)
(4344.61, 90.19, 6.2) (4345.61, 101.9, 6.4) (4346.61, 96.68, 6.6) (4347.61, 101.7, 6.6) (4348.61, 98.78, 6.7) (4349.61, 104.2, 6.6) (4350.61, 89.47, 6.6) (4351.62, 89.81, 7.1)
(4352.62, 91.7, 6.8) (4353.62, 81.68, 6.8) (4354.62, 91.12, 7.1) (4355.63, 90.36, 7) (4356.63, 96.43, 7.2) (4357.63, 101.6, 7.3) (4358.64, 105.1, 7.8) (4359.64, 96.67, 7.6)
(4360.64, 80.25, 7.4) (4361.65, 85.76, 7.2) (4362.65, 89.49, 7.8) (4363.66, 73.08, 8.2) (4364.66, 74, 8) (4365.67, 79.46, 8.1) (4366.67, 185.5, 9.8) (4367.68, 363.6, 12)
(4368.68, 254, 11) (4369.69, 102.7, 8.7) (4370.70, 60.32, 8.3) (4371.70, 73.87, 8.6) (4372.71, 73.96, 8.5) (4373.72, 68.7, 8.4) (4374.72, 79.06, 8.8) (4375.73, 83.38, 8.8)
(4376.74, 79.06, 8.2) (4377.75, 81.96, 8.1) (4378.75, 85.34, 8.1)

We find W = 83.38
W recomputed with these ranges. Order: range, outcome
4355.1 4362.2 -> 105.1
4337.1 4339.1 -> 91.89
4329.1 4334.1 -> 99.07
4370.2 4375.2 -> 79.06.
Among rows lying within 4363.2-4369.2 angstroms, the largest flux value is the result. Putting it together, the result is 363.6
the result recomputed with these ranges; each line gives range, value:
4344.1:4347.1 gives 101.9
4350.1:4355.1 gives 91.7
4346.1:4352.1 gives 104.2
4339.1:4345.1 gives 96.08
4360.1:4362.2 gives 85.76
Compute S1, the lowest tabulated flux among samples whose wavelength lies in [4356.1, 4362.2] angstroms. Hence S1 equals 80.25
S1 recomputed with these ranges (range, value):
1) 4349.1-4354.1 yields 81.68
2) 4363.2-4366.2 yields 73.08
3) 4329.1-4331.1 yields 88.28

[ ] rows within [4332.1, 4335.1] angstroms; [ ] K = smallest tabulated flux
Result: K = 83.51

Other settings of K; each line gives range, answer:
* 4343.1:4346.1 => 90.19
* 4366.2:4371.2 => 60.32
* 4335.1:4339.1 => 80.11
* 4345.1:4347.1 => 96.68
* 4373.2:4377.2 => 68.7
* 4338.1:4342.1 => 91.65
